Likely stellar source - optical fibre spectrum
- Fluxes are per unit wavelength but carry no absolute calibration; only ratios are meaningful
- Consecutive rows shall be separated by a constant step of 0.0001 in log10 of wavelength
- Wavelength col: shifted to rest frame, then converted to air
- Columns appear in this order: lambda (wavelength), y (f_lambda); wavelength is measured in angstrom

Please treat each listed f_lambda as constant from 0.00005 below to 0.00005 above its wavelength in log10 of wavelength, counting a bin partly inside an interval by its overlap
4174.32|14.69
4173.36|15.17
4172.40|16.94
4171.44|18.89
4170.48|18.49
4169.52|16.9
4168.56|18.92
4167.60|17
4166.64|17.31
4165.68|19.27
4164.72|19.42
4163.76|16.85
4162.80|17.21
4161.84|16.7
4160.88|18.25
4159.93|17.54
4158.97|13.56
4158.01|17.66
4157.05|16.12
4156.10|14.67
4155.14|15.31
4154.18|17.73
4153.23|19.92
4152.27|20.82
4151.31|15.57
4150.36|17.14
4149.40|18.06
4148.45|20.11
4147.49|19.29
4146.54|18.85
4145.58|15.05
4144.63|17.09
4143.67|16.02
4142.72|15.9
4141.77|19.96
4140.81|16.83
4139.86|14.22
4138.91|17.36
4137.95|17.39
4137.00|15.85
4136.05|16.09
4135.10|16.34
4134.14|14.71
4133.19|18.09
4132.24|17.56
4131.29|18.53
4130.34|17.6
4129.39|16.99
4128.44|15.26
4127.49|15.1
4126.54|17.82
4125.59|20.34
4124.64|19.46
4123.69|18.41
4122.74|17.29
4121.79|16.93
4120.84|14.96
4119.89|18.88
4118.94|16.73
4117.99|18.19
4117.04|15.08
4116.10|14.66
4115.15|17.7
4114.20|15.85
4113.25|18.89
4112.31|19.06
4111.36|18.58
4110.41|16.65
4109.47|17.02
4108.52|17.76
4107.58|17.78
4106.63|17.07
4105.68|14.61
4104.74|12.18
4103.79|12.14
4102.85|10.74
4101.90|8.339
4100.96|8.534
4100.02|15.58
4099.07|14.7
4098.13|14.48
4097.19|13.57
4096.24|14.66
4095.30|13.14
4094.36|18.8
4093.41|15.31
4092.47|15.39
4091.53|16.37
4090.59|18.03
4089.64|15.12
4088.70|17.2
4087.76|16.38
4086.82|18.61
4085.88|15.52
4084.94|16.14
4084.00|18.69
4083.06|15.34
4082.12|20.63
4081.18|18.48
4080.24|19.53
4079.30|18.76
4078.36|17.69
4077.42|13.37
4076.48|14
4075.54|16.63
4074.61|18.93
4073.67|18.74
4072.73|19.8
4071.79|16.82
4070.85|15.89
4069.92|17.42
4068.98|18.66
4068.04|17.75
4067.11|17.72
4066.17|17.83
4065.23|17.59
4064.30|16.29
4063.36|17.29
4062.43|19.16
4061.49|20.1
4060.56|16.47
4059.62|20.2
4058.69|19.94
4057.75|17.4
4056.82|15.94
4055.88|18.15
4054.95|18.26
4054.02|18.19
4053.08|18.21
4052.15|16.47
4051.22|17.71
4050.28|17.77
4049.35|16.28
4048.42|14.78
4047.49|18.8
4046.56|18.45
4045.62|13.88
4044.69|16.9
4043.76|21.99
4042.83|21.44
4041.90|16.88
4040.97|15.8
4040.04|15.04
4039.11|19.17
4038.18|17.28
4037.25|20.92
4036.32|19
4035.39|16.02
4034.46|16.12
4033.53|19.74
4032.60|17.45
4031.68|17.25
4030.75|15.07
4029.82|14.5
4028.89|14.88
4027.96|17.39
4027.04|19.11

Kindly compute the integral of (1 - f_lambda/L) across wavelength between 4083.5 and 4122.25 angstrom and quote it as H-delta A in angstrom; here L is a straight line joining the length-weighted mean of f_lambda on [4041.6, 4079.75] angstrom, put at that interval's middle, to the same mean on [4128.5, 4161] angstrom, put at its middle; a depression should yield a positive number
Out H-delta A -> 3.6 angstrom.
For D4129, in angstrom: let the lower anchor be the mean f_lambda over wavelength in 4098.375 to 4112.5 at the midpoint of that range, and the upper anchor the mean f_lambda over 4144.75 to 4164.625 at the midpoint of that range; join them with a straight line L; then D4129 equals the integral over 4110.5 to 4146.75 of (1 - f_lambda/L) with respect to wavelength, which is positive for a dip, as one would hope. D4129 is -2.7 angstrom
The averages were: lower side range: 14.6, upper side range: 17.4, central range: 17.1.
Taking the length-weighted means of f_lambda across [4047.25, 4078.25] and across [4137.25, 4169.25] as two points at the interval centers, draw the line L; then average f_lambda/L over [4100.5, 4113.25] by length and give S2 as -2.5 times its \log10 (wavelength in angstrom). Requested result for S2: 0.18 mag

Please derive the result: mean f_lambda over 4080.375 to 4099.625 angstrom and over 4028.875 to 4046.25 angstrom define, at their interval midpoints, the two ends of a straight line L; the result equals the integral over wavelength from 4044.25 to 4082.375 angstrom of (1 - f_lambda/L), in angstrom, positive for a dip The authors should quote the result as -1.6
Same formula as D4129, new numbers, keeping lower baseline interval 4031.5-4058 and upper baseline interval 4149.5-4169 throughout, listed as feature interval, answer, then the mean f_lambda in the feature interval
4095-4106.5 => 3.06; 12.8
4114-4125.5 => 0.20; 17.1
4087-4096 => 0.66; 16.2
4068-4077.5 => 0.19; 17.2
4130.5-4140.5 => 0.44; 16.7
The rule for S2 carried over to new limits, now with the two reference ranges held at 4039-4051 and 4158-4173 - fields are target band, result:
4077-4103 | 0.11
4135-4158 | 0.02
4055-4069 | -0.04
